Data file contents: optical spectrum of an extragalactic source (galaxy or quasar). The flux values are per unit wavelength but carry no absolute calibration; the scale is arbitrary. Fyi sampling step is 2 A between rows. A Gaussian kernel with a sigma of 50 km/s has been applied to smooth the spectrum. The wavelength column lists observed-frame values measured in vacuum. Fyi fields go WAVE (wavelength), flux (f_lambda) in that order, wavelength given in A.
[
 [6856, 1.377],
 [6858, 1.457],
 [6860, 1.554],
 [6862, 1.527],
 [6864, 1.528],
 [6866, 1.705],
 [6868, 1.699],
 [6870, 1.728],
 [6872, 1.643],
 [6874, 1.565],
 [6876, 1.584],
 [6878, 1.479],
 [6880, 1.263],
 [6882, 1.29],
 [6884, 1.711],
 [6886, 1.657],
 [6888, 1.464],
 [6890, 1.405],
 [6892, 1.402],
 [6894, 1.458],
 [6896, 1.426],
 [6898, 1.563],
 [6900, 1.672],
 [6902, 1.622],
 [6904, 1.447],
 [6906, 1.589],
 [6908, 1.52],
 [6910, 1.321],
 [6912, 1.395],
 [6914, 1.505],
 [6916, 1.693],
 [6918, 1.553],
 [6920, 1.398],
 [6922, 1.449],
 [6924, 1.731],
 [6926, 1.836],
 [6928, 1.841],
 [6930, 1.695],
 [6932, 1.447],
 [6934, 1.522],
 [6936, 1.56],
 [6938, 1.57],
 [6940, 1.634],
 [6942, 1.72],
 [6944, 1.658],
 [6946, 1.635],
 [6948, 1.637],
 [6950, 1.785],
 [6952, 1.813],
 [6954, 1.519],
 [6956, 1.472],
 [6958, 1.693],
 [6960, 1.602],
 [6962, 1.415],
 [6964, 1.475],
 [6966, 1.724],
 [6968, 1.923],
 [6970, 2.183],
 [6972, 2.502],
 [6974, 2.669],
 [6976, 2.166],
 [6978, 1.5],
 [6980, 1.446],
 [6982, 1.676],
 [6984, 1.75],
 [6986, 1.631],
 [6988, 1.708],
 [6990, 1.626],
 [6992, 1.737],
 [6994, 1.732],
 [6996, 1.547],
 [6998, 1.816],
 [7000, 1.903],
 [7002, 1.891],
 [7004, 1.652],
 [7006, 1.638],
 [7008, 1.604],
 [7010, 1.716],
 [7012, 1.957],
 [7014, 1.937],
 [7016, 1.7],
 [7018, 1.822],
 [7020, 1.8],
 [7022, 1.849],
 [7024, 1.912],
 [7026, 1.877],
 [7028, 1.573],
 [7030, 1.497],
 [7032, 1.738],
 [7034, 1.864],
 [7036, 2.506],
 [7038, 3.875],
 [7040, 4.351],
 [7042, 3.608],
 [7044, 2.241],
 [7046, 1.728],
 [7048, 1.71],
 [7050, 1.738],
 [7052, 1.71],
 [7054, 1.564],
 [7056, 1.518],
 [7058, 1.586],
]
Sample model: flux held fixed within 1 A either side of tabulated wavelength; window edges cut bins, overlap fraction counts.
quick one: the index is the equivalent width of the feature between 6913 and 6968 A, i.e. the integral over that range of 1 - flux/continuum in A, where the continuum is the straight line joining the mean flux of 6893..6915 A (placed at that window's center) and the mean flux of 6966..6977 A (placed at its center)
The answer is 7.7 A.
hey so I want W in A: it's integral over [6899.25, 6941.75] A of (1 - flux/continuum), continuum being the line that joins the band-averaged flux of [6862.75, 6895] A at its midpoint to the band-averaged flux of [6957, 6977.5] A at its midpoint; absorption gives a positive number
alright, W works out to 3.6 A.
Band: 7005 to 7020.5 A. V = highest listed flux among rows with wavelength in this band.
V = 1.957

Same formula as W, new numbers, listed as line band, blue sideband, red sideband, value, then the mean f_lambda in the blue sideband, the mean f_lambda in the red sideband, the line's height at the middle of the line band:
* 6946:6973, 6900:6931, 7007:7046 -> 1.0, 1.58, 2.17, 1.81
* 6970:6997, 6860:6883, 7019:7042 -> 3.2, 1.55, 2.32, 2.09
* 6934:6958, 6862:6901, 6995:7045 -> 2.1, 1.54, 2.07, 1.79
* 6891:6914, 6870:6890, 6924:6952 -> 1.2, 1.52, 1.67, 1.58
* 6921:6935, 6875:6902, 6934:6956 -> -0.4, 1.5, 1.64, 1.6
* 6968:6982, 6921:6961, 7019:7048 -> -1.2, 1.64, 2.29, 1.88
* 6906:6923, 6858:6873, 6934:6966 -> 1.4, 1.61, 1.61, 1.61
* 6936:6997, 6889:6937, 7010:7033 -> -2.7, 1.54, 1.78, 1.66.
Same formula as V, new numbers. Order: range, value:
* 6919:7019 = 2.669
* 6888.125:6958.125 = 1.841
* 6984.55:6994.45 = 1.737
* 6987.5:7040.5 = 4.351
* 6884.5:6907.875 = 1.672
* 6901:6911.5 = 1.622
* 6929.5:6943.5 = 1.72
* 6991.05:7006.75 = 1.903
